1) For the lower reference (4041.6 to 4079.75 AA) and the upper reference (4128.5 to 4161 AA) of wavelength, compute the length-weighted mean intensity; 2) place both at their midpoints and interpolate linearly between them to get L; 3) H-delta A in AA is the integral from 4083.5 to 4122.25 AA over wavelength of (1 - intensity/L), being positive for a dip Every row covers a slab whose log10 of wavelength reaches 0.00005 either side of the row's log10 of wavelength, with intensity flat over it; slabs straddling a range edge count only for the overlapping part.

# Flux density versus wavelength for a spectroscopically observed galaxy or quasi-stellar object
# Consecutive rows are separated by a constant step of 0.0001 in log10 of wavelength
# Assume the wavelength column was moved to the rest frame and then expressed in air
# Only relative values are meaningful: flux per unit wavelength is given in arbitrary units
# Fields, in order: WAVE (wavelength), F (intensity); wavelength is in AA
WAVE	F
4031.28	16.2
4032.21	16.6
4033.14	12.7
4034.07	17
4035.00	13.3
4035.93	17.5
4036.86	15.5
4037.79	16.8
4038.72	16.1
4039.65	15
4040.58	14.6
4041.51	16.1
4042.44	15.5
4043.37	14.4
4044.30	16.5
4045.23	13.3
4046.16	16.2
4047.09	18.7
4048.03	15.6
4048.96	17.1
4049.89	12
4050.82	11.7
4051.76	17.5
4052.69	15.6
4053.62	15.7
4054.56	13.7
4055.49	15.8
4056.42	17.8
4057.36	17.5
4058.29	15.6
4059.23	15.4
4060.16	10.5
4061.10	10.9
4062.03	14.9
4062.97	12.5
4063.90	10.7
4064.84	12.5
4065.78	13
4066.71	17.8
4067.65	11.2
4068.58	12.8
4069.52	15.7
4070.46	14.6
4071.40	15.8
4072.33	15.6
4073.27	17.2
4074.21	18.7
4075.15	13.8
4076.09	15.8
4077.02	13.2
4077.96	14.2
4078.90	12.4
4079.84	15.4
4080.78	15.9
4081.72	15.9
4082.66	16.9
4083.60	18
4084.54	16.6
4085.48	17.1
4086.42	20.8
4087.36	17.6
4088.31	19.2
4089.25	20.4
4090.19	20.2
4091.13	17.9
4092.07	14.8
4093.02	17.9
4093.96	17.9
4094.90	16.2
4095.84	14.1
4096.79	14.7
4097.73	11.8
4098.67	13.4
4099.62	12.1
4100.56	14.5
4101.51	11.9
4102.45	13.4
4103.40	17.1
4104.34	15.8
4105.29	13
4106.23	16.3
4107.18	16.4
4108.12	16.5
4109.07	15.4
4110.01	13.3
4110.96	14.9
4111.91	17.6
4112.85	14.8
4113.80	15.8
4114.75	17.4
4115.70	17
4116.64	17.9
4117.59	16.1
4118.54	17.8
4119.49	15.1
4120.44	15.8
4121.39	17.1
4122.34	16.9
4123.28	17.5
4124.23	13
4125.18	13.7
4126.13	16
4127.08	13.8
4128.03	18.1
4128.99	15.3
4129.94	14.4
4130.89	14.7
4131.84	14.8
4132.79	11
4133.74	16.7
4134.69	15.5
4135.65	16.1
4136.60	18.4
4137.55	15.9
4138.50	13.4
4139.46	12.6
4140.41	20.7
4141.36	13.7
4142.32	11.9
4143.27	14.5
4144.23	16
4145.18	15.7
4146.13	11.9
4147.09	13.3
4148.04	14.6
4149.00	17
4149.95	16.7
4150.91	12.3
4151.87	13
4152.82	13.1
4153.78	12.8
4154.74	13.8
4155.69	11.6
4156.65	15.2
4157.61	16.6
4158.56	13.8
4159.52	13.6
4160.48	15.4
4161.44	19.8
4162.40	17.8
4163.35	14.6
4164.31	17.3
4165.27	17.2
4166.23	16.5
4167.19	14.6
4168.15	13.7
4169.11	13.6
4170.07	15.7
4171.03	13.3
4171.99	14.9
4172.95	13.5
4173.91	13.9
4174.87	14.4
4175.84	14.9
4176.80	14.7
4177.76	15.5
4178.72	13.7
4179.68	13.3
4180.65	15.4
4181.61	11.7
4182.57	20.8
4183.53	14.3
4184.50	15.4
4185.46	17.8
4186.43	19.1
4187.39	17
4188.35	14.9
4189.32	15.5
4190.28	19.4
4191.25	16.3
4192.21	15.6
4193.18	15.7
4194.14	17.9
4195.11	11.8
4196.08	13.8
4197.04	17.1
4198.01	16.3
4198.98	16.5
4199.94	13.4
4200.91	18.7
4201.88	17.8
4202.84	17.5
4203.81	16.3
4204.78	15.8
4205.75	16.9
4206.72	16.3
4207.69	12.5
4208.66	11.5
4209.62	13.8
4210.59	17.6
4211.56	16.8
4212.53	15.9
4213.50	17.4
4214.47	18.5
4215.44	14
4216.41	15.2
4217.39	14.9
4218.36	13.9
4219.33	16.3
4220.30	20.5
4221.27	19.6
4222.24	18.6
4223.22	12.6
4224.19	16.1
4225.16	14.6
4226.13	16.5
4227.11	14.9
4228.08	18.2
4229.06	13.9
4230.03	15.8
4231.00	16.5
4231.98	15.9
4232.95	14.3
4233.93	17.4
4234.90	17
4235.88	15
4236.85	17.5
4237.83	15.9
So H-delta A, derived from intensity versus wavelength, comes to -3.8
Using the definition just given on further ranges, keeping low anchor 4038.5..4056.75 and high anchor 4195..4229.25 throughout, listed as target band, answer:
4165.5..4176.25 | 0.9 AA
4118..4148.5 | 1.0 AA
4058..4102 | 0.8 AA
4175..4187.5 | 0.2 AA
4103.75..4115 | 0.0 AA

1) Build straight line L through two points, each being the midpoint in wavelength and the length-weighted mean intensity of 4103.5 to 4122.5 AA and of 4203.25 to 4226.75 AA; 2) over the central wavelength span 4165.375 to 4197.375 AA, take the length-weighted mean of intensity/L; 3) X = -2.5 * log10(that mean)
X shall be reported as 0.04 mag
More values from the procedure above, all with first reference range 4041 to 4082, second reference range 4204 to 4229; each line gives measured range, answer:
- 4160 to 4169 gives -0.04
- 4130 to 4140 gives 0.03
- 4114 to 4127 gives -0.06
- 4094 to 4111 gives 0.04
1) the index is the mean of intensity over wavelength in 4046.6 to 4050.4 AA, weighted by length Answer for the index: 15.8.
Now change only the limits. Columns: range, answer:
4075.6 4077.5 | 14.5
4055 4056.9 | 16.8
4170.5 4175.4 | 14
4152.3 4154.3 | 13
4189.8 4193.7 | 16.8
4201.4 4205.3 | 16.9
